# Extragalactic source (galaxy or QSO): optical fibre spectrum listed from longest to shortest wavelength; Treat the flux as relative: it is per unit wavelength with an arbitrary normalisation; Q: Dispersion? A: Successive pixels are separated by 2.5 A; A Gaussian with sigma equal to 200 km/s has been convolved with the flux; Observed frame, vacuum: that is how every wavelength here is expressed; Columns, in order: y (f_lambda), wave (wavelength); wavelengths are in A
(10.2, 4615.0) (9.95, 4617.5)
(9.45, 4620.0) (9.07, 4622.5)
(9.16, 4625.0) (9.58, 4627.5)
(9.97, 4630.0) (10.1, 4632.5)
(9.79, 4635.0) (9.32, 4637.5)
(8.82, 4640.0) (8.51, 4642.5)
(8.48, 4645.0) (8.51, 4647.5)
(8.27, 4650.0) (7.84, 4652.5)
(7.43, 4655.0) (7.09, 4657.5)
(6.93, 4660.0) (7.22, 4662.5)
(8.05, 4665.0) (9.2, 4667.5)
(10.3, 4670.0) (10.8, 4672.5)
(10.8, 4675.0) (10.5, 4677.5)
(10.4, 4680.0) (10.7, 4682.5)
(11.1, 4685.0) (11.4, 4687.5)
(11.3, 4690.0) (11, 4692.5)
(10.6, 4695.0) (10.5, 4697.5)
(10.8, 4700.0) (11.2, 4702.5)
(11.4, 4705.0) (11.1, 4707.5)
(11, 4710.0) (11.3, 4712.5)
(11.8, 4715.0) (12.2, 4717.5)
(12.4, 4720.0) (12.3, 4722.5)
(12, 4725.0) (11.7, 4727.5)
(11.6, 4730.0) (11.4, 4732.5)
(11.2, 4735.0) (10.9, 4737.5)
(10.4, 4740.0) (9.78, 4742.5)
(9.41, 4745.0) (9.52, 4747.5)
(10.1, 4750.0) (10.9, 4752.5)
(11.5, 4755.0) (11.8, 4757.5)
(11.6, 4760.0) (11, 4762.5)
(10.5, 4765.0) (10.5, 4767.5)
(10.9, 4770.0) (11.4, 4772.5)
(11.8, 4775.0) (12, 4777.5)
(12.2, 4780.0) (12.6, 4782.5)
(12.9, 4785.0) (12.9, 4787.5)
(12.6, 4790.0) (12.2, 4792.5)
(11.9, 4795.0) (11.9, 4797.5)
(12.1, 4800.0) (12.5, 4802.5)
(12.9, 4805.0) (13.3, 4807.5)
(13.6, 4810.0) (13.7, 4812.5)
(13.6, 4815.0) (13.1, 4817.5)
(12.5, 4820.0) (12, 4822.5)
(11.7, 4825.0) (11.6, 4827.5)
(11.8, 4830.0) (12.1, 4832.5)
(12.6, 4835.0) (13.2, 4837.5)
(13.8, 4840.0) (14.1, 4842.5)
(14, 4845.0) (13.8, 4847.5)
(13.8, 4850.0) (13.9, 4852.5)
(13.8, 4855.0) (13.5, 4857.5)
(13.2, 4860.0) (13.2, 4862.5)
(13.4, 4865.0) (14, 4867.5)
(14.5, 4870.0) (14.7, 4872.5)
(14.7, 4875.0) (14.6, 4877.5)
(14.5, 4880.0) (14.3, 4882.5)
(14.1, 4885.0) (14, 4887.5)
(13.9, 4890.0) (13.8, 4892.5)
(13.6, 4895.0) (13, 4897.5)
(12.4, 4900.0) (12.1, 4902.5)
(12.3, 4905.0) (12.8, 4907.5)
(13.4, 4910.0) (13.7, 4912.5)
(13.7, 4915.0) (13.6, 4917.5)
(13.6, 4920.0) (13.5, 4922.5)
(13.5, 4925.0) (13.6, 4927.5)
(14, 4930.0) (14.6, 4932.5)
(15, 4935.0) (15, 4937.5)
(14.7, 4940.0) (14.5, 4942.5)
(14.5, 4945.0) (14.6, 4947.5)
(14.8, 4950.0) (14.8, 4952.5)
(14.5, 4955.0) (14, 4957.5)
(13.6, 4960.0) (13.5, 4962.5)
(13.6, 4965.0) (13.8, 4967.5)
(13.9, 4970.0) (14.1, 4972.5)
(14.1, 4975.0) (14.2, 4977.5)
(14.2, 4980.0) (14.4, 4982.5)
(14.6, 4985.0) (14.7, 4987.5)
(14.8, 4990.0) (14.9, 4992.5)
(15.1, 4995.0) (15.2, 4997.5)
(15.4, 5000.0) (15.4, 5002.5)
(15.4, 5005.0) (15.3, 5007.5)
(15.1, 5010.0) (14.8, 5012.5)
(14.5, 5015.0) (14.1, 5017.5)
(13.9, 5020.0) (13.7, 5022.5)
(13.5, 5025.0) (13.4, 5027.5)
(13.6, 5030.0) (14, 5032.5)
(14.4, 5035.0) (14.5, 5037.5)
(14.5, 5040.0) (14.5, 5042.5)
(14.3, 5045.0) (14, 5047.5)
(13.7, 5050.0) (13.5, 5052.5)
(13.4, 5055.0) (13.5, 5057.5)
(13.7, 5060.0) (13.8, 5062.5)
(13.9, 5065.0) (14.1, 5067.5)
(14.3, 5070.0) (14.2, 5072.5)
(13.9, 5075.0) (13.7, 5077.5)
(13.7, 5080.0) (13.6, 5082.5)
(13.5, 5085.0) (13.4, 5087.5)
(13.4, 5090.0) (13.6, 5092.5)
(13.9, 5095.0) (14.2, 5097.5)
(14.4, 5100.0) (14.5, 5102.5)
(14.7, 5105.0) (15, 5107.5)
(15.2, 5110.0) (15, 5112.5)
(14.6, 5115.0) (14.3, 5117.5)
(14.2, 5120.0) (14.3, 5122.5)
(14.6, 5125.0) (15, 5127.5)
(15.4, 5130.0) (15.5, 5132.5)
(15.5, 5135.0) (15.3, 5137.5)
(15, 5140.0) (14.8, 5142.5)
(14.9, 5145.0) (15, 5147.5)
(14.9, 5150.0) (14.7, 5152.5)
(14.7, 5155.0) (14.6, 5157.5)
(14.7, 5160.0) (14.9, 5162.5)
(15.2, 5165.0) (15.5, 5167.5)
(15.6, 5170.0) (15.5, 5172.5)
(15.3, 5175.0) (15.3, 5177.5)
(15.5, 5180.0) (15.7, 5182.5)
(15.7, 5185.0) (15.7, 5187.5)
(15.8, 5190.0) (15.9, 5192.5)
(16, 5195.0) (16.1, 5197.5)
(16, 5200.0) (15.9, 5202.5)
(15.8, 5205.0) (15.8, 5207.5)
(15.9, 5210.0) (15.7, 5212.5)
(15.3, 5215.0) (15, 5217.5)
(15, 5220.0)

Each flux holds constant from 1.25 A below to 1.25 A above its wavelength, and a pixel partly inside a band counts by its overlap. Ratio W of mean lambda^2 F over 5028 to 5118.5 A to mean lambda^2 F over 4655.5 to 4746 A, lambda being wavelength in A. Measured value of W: 1.55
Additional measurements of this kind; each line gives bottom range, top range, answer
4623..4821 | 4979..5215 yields 1.58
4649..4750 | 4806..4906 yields 1.38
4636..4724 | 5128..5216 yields 1.87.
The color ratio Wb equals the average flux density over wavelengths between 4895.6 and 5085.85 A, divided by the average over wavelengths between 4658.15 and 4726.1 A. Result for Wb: 1.3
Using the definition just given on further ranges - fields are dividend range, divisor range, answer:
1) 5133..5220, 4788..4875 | 1.17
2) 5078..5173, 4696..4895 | 1.18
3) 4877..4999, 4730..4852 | 1.17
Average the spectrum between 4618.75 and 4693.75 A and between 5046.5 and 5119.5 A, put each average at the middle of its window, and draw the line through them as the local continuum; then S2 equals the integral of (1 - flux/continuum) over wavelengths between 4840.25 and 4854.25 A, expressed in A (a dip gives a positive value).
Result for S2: -3.0 A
